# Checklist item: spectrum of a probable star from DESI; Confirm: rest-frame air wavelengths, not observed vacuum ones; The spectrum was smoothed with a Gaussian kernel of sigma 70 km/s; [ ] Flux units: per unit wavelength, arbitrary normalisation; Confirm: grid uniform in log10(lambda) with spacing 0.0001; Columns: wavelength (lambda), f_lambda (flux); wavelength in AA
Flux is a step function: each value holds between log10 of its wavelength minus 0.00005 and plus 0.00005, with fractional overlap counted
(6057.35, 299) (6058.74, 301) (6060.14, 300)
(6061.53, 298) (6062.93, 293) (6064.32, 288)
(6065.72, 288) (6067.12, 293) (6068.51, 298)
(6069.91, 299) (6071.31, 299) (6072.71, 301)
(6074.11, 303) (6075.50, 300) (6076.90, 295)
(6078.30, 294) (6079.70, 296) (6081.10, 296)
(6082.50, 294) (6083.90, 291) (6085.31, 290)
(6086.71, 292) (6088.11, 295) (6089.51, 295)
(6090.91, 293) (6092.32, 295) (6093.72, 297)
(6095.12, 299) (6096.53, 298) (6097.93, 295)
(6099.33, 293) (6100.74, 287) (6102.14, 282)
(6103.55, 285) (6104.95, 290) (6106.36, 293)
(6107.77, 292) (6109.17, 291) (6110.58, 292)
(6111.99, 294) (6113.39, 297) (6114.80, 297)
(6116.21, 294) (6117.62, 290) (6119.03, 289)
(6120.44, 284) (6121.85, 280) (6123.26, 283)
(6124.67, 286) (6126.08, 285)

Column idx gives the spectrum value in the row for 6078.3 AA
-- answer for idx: 294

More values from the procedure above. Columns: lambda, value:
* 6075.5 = 300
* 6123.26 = 283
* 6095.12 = 299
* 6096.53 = 298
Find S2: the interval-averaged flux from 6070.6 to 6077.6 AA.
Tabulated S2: 300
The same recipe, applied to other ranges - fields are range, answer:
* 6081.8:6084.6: 293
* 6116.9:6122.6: 286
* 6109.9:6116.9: 295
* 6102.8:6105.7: 287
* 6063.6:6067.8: 290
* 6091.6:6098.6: 297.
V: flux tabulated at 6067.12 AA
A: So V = 293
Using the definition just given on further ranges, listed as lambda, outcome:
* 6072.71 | 301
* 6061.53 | 298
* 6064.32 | 288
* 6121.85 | 280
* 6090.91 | 293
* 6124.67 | 286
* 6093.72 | 297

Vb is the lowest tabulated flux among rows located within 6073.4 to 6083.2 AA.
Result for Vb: 294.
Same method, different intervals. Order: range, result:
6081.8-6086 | 290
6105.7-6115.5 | 291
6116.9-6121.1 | 284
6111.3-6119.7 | 289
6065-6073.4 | 288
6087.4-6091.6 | 293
